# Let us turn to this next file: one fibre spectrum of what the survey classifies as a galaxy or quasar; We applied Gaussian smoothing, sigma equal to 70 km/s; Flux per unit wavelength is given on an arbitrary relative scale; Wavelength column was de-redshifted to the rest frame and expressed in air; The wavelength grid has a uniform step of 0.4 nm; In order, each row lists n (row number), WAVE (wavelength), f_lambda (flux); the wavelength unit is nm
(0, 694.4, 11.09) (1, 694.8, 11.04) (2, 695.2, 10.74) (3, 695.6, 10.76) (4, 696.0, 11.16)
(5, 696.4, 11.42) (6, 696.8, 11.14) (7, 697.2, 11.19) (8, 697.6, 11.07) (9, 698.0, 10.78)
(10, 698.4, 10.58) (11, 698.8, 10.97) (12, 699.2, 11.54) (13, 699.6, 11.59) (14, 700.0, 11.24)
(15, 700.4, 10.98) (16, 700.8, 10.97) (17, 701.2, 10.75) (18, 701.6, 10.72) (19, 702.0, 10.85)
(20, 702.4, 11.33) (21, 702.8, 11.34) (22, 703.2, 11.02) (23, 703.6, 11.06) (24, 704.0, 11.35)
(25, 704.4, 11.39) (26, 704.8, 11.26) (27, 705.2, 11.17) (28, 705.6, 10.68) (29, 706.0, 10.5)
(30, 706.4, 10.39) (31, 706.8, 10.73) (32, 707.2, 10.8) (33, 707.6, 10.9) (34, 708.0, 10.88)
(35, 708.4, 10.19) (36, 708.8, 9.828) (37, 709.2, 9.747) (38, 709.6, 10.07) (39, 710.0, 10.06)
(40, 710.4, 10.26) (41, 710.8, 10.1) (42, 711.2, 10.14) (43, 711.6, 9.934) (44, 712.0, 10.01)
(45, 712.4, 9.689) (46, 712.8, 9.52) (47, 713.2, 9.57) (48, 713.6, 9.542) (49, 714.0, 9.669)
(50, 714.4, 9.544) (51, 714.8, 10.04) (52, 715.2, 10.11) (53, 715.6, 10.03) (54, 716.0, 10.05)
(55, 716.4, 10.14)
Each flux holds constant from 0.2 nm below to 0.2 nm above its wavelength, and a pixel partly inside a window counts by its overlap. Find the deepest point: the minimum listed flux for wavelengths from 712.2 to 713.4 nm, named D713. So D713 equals 9.52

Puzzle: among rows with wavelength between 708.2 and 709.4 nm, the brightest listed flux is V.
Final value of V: 10.19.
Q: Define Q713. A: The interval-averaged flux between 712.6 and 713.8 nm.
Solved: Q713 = 9.54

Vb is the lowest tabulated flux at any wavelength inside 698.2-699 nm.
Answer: 10.58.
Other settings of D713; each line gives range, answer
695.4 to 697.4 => 10.76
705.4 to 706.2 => 10.5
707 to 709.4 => 9.747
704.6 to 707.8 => 10.39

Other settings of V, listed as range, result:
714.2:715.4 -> 10.11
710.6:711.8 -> 10.14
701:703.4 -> 11.34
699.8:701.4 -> 11.24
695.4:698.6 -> 11.42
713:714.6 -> 9.669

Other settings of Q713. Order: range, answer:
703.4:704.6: 11.3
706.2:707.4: 10.6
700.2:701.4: 10.9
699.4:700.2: 11.4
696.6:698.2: 11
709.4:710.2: 10.1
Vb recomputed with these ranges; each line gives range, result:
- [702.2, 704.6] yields 11.02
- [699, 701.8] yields 10.72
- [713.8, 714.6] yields 9.544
